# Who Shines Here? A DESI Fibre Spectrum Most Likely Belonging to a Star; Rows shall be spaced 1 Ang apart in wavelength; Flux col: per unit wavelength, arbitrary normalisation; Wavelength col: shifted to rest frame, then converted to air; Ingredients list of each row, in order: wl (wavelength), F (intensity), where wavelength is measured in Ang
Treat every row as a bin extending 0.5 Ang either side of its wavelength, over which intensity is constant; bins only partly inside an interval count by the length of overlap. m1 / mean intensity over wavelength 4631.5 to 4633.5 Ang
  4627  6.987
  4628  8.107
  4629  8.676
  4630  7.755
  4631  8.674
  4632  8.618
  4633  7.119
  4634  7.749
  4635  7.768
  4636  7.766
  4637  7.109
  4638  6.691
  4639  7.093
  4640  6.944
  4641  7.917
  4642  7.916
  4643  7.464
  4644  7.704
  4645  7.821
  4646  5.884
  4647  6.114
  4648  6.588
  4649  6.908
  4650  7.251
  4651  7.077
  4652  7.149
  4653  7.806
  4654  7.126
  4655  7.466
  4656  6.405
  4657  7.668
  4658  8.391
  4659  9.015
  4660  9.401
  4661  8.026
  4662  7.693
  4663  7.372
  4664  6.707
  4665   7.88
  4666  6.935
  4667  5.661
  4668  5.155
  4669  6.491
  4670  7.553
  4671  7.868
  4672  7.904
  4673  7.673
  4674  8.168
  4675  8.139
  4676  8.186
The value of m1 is 7.87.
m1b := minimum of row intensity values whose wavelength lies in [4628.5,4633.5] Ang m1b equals 7.119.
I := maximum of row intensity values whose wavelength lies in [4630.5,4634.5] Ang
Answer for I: 8.674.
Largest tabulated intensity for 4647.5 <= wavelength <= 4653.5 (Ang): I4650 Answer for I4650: 7.806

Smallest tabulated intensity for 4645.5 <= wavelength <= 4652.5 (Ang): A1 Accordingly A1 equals 5.884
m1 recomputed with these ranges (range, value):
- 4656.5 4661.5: 8.5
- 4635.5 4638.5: 7.19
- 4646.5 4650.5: 6.72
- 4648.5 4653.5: 7.24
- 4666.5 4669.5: 5.77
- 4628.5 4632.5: 8.43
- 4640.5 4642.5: 7.92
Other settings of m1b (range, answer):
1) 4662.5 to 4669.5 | 5.155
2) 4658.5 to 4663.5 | 7.372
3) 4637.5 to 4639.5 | 6.691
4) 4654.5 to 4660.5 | 6.405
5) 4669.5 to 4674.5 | 7.553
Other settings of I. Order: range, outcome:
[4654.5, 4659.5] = 9.015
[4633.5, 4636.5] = 7.768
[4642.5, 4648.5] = 7.821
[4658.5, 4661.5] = 9.401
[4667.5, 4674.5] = 8.168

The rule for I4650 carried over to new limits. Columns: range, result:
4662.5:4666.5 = 7.88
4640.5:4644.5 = 7.917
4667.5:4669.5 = 6.491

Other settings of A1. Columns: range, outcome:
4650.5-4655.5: 7.077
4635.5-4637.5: 7.109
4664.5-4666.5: 6.935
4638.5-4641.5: 6.944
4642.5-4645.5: 7.464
